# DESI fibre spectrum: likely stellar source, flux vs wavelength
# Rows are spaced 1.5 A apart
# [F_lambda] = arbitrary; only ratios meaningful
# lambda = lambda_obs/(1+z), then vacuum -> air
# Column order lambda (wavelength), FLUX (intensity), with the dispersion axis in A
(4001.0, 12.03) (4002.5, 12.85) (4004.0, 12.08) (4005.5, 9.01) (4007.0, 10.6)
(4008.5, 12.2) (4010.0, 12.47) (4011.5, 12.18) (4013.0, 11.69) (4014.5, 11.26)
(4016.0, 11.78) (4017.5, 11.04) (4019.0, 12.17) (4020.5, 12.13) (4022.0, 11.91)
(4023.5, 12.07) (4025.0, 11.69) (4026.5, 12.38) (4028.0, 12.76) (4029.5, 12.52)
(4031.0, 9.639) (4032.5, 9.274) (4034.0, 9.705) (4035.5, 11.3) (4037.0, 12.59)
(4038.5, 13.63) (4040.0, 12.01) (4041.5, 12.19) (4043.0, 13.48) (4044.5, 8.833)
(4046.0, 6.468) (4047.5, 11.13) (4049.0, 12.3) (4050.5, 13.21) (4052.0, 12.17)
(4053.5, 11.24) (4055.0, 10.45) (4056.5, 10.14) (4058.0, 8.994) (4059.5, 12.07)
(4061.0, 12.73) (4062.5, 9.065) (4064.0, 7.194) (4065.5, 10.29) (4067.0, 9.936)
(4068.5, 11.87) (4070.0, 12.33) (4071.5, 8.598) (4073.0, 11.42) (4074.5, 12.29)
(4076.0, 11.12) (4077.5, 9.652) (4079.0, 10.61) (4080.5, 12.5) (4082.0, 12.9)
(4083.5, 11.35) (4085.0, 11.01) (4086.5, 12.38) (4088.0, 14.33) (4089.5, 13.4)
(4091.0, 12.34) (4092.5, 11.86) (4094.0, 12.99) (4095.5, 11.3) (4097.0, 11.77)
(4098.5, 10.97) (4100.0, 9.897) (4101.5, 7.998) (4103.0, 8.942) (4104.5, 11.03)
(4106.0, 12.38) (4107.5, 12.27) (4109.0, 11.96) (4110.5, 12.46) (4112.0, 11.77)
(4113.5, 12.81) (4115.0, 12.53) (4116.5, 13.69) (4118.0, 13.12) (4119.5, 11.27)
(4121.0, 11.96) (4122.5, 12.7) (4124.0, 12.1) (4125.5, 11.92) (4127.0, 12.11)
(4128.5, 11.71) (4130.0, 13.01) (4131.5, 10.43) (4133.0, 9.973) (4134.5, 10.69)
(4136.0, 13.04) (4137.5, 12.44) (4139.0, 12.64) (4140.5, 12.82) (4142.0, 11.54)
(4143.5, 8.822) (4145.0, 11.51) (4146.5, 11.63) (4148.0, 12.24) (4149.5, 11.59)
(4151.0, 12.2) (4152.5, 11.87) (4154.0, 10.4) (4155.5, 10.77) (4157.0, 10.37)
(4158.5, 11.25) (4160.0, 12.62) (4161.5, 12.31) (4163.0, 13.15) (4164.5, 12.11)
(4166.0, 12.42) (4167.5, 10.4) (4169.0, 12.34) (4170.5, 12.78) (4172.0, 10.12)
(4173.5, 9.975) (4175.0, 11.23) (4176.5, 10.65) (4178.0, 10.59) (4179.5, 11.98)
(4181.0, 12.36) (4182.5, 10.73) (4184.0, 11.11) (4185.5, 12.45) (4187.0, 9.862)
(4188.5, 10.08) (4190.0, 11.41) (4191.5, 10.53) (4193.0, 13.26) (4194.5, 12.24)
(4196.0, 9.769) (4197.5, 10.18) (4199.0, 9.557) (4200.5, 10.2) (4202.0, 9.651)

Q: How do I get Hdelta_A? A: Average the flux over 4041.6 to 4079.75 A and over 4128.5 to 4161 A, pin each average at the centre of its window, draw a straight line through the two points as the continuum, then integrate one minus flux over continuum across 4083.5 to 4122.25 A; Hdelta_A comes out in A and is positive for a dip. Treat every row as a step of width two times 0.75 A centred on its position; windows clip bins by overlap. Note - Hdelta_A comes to -2.5 A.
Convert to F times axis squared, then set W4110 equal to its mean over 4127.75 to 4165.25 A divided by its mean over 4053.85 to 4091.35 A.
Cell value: 1.08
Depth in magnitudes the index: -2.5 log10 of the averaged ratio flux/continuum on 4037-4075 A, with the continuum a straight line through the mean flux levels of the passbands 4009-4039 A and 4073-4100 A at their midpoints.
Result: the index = 0.08 mag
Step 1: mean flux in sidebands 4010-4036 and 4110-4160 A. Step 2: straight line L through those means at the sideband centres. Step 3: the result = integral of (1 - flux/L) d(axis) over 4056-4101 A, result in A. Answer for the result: 1.7 A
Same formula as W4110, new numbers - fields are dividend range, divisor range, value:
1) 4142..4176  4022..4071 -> 1.09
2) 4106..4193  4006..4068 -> 1.10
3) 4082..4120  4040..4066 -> 1.13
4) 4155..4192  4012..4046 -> 1.06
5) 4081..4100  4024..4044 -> 1.06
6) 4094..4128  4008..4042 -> 1.04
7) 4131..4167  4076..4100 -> 1.01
